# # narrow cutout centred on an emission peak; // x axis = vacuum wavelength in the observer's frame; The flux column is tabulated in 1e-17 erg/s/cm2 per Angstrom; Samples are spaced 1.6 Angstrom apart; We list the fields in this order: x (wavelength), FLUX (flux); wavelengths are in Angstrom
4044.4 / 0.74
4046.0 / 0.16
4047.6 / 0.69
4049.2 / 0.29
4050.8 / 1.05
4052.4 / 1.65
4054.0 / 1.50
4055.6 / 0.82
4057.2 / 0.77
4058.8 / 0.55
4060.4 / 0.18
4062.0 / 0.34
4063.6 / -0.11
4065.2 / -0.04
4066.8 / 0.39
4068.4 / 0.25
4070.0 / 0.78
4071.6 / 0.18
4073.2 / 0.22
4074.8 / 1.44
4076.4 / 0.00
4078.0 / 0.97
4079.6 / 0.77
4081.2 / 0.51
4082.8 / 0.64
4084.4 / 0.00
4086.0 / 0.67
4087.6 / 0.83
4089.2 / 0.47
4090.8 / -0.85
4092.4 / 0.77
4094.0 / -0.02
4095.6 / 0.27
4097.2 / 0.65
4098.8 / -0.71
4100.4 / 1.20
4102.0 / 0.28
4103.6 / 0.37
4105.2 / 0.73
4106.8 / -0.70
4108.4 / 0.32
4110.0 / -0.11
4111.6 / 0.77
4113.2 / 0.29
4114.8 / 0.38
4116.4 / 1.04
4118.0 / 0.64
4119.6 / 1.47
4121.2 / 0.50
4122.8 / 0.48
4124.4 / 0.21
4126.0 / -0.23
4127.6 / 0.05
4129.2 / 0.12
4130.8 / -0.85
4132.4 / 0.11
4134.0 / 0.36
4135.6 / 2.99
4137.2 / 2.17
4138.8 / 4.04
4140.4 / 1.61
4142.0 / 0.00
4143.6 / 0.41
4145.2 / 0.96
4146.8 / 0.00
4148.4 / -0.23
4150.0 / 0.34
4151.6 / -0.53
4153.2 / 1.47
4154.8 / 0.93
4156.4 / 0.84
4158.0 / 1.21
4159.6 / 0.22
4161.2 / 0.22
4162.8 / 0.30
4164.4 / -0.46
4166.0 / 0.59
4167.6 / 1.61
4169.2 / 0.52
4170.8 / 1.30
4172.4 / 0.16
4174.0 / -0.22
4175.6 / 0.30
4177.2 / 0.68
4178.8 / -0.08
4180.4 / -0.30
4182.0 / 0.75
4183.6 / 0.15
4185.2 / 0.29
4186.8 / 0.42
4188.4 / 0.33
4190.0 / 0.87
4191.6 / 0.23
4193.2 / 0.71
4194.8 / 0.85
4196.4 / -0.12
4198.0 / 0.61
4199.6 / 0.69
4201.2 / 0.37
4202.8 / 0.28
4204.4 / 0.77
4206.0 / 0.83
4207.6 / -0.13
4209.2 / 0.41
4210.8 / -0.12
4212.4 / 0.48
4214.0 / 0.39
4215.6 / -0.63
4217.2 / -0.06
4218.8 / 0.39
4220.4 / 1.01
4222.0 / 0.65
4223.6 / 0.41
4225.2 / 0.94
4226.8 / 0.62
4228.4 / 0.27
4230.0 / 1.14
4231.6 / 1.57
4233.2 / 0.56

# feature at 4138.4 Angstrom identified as [O II]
